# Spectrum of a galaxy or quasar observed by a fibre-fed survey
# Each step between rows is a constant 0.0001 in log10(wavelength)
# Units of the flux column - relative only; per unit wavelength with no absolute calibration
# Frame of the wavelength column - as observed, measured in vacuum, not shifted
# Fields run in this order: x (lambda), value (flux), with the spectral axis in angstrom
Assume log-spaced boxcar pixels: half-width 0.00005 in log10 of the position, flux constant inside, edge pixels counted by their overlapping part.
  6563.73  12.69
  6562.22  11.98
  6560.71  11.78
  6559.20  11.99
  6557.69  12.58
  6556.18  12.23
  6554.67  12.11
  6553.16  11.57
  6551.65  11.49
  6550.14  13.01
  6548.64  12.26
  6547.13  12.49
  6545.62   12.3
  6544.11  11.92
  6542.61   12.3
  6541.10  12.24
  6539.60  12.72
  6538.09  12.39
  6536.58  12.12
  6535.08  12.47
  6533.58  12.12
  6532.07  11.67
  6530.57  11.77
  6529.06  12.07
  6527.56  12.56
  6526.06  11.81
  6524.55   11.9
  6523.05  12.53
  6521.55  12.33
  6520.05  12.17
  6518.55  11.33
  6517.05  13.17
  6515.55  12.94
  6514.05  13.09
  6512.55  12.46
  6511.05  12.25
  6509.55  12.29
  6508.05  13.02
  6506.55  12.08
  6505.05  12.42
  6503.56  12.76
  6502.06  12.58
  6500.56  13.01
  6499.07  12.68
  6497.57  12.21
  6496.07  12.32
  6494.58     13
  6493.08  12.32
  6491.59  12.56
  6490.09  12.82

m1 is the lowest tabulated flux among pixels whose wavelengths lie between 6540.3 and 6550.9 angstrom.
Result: 11.92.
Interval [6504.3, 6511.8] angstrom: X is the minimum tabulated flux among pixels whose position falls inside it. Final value 12.08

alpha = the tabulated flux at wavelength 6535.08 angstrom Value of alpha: 12.47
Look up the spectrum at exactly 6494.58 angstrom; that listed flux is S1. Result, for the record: 13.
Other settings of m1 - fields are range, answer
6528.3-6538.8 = 11.67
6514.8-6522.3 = 11.33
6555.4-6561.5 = 11.78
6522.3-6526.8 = 11.81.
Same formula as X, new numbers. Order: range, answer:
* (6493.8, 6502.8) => 12.21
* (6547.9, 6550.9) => 12.26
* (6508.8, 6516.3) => 12.25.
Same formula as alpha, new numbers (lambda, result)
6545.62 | 12.3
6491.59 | 12.56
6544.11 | 11.92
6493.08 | 12.32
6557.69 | 12.58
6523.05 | 12.53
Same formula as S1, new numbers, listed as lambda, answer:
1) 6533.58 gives 12.12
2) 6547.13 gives 12.49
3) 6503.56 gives 12.76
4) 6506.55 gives 12.08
